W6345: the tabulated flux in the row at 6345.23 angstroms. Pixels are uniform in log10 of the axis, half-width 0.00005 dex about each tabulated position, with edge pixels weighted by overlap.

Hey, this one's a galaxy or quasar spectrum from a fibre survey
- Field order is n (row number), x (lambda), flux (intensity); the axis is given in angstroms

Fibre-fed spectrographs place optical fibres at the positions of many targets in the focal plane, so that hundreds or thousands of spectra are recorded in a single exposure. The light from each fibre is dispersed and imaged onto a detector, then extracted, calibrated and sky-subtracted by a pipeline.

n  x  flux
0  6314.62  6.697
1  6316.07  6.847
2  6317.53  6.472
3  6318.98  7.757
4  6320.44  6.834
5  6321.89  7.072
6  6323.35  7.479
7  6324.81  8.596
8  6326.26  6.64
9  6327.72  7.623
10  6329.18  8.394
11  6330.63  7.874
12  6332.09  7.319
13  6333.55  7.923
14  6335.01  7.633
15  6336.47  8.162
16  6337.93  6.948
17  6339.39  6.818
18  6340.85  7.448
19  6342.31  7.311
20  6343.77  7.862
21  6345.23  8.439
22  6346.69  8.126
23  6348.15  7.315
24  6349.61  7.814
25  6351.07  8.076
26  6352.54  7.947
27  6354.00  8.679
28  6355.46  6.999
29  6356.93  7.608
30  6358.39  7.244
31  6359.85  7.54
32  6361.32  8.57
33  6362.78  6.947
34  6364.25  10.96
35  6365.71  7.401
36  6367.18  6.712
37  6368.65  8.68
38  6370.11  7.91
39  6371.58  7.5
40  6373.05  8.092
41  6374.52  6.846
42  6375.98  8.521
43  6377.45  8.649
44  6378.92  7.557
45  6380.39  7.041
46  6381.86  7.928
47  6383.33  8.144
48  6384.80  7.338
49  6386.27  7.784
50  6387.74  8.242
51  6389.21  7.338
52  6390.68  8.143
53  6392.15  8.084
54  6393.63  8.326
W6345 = 8.439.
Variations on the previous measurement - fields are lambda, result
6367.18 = 6.712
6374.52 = 6.846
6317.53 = 6.472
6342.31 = 7.311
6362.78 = 6.947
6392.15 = 8.084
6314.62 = 6.697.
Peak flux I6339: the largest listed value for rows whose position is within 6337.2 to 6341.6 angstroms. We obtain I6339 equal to 7.448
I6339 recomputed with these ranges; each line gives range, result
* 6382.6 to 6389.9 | 8.242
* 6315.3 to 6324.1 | 7.757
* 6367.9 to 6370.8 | 8.68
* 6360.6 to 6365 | 10.96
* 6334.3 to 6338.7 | 8.162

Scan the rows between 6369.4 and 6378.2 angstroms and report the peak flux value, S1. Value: 8.649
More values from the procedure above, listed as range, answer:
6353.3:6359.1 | 8.679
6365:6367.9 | 7.401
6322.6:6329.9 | 8.596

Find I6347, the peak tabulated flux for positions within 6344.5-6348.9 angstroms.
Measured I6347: 8.439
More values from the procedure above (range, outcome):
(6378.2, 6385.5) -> 8.144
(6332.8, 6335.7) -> 7.923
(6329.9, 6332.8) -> 7.874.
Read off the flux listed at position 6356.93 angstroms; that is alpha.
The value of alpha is 7.608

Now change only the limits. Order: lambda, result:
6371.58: 7.5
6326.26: 6.64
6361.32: 8.57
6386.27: 7.784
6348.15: 7.315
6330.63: 7.874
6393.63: 8.326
